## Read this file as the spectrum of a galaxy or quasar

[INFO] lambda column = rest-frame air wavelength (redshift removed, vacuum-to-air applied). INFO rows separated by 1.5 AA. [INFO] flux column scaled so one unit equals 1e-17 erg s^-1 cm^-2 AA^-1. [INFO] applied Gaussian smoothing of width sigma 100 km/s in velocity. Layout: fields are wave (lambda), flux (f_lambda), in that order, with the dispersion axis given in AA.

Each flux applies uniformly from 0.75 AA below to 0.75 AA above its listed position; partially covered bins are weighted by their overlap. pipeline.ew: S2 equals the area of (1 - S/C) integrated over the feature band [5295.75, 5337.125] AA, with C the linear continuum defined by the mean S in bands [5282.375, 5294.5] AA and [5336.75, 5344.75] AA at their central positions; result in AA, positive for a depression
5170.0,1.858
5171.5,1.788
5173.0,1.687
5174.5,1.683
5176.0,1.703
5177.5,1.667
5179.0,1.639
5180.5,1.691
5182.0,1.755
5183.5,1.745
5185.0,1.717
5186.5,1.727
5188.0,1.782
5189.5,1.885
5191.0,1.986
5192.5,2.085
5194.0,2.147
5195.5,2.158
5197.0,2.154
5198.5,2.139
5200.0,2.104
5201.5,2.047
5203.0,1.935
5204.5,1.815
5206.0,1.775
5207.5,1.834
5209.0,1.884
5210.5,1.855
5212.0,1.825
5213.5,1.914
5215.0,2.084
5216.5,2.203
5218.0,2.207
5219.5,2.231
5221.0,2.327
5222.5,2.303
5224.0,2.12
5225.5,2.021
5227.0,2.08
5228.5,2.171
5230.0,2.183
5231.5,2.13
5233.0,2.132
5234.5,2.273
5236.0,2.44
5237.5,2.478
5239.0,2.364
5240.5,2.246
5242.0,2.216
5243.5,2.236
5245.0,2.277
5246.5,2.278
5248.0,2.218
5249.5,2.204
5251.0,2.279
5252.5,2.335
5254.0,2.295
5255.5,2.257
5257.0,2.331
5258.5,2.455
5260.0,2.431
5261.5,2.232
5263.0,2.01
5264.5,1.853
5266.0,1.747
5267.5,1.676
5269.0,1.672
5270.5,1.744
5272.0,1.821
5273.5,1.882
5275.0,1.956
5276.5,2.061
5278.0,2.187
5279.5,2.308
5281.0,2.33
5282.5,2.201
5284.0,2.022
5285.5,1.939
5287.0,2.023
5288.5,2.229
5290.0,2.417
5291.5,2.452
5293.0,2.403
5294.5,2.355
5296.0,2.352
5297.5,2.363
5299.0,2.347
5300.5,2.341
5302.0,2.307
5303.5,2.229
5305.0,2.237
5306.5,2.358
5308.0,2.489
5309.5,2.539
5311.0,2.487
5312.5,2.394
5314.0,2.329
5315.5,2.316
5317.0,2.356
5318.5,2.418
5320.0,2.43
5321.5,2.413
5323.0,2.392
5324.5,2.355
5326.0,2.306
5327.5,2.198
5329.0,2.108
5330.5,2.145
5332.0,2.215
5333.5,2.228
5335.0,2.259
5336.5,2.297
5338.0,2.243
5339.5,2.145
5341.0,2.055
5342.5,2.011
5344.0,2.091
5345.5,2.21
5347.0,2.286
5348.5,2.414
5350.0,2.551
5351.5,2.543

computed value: -3.1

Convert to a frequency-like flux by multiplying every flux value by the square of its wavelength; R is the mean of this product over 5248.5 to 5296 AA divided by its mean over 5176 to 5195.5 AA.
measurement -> 1.21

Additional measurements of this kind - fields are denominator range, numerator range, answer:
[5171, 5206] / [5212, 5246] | 1.20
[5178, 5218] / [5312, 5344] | 1.24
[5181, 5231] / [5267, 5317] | 1.14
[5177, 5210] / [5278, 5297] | 1.23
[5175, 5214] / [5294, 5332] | 1.30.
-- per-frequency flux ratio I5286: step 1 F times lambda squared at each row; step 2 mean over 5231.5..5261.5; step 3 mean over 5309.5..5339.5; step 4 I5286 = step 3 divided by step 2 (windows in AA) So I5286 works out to 1.04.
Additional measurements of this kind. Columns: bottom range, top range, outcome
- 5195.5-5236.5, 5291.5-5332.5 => 1.17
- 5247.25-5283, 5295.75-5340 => 1.13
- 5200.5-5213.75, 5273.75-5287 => 1.16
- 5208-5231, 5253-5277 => 0.99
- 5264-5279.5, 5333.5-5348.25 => 1.19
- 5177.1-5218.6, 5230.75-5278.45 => 1.14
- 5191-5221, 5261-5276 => 0.94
